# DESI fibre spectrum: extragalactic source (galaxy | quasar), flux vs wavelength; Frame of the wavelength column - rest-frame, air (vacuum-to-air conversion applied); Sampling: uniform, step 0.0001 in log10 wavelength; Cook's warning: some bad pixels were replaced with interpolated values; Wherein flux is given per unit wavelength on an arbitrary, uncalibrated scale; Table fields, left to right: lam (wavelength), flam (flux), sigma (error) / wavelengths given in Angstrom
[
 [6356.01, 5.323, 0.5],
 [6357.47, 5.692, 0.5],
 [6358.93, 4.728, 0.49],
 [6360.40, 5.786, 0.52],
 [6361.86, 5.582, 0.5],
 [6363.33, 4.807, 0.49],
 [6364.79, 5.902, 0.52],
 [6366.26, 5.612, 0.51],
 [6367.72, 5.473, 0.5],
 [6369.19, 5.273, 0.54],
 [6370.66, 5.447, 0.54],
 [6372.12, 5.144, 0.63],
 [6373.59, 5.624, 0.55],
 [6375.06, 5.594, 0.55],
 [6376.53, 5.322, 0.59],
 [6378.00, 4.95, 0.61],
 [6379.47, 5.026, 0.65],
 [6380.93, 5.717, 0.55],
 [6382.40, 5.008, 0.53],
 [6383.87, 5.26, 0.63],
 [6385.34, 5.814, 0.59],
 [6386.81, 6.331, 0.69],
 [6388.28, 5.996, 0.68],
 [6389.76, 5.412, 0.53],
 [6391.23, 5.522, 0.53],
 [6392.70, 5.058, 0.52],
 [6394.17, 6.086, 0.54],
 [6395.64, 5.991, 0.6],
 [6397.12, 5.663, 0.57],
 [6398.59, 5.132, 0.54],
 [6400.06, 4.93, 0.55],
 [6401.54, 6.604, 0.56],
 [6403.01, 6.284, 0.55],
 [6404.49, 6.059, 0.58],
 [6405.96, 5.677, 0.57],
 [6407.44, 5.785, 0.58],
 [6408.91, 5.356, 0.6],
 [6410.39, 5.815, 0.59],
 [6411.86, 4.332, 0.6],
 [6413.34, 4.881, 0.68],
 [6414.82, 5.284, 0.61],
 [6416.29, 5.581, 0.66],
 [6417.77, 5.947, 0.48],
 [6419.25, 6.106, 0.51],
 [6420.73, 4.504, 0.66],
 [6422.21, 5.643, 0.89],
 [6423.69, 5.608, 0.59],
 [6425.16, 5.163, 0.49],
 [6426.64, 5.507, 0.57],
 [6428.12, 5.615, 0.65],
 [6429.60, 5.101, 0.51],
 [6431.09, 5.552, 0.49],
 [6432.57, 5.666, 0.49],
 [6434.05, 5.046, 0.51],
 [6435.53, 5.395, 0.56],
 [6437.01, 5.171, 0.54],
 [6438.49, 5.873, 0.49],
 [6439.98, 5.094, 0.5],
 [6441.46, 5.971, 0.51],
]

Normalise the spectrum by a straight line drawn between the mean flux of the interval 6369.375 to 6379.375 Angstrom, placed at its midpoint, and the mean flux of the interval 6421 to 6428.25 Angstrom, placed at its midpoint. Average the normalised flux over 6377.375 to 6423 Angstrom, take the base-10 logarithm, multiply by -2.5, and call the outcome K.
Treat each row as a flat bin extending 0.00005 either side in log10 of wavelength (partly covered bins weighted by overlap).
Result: -0.03 mag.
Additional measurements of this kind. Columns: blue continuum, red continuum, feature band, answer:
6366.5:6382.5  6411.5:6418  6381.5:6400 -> -0.06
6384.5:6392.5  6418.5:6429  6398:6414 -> 0.01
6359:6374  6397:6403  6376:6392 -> 0.01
